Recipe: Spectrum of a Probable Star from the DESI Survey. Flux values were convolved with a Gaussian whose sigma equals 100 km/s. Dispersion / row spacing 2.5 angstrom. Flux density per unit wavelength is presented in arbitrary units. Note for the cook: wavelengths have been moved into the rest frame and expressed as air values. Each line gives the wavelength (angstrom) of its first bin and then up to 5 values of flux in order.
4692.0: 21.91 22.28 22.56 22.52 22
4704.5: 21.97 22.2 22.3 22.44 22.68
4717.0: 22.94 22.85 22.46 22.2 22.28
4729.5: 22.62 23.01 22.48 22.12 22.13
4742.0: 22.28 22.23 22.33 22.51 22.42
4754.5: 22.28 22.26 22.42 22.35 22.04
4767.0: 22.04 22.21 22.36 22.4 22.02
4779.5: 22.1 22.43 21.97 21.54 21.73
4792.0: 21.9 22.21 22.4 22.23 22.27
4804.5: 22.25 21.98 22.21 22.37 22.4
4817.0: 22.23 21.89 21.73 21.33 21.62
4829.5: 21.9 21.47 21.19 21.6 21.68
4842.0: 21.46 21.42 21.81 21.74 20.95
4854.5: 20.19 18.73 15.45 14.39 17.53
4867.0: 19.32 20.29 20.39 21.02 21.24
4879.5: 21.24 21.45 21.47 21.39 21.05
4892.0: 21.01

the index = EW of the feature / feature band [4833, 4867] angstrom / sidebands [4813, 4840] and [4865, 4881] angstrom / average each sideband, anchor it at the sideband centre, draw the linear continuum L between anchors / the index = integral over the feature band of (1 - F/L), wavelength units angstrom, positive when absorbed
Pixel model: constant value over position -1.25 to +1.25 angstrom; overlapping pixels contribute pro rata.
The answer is 2.0 angstrom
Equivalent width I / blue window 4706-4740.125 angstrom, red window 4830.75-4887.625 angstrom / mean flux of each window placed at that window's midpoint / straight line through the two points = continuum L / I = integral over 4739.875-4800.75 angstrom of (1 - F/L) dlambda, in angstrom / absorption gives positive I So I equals -1.3 angstrom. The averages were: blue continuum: 22.5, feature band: 22.2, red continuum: 20.3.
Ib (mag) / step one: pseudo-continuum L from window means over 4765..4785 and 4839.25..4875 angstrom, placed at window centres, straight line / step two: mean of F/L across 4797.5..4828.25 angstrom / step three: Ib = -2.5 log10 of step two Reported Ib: -0.05 mag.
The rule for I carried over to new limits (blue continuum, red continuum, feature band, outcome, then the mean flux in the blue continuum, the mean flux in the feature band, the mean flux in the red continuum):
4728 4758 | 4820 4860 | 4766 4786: -0.2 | 22.4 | 22.2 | 21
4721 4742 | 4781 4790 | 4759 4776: -0.1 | 22.4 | 22.2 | 21.9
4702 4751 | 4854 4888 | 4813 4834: -1.3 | 22.4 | 21.8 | 19.6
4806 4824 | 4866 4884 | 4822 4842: 0.1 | 22.1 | 21.5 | 20.8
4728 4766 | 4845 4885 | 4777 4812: -1.3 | 22.4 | 22.1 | 19.8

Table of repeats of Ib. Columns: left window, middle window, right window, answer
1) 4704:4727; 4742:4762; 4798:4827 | 0.00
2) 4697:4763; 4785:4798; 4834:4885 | -0.03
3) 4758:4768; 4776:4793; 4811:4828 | 0.01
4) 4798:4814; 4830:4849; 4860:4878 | -0.05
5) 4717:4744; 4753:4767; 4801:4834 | 0.00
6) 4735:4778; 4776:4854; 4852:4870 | -0.10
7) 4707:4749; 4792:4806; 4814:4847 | -0.02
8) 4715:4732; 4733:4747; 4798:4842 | 0.01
